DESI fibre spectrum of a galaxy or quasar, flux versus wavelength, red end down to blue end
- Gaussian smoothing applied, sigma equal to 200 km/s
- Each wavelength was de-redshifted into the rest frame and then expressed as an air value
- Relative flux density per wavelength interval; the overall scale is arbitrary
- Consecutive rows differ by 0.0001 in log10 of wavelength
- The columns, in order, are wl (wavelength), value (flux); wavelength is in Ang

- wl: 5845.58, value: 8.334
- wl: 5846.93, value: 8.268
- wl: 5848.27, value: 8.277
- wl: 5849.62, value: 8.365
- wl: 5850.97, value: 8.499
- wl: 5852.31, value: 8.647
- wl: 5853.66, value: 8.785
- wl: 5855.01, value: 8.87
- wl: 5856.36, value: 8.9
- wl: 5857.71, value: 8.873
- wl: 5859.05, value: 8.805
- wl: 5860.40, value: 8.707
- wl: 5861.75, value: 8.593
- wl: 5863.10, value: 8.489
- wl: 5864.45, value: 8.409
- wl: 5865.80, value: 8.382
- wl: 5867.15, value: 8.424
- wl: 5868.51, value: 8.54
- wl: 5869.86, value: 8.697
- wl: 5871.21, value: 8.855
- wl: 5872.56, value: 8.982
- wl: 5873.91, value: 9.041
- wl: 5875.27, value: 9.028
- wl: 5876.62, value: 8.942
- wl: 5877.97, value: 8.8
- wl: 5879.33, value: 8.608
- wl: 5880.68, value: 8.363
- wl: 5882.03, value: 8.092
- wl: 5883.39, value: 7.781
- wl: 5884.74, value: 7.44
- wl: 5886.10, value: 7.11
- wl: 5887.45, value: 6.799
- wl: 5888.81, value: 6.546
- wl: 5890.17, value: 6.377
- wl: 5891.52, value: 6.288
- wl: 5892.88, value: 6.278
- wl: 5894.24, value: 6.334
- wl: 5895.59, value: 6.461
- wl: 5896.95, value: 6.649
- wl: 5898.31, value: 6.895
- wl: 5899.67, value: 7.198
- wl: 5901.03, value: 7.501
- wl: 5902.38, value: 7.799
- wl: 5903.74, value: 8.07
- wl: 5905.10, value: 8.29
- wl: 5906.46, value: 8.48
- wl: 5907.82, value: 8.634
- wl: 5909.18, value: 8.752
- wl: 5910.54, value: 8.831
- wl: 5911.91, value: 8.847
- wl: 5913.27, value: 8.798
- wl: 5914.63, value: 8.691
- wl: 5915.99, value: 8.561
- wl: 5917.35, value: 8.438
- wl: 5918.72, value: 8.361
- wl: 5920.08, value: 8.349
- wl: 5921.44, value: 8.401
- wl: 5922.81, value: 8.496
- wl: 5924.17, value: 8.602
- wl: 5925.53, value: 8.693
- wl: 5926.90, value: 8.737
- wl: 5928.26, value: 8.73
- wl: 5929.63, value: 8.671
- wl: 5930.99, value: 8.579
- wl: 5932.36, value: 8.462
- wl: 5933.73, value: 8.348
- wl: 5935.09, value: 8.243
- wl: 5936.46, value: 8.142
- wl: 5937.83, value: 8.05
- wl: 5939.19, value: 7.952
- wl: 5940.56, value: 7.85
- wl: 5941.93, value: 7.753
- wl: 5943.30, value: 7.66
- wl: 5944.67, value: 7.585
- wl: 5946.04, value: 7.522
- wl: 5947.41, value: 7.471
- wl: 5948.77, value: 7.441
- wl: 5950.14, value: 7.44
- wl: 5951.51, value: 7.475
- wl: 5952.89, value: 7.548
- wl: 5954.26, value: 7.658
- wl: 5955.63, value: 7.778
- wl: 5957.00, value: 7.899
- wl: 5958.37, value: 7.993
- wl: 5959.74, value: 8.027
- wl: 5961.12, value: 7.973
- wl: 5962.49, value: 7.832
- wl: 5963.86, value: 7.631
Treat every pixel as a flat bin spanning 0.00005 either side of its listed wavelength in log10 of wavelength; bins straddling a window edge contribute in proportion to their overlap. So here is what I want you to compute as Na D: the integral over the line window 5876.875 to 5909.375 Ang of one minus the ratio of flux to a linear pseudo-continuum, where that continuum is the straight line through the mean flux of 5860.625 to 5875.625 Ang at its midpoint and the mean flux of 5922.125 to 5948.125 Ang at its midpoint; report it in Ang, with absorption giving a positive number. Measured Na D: 3.8 Ang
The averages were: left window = 8.67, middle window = 7.48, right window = 8.19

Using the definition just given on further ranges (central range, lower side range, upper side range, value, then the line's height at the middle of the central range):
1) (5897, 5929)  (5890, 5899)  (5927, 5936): -3.58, 7.49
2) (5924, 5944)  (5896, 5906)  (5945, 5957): -2.00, 7.54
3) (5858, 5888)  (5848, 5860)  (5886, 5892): -3.50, 7.55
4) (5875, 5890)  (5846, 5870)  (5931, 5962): 0.91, 8.38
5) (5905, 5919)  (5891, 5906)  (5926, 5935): -1.66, 7.72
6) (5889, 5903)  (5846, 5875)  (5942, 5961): 2.53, 8.26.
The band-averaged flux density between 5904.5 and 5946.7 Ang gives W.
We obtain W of 8.37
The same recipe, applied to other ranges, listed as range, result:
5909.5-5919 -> 8.66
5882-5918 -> 7.62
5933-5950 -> 7.83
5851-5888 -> 8.49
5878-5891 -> 7.51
